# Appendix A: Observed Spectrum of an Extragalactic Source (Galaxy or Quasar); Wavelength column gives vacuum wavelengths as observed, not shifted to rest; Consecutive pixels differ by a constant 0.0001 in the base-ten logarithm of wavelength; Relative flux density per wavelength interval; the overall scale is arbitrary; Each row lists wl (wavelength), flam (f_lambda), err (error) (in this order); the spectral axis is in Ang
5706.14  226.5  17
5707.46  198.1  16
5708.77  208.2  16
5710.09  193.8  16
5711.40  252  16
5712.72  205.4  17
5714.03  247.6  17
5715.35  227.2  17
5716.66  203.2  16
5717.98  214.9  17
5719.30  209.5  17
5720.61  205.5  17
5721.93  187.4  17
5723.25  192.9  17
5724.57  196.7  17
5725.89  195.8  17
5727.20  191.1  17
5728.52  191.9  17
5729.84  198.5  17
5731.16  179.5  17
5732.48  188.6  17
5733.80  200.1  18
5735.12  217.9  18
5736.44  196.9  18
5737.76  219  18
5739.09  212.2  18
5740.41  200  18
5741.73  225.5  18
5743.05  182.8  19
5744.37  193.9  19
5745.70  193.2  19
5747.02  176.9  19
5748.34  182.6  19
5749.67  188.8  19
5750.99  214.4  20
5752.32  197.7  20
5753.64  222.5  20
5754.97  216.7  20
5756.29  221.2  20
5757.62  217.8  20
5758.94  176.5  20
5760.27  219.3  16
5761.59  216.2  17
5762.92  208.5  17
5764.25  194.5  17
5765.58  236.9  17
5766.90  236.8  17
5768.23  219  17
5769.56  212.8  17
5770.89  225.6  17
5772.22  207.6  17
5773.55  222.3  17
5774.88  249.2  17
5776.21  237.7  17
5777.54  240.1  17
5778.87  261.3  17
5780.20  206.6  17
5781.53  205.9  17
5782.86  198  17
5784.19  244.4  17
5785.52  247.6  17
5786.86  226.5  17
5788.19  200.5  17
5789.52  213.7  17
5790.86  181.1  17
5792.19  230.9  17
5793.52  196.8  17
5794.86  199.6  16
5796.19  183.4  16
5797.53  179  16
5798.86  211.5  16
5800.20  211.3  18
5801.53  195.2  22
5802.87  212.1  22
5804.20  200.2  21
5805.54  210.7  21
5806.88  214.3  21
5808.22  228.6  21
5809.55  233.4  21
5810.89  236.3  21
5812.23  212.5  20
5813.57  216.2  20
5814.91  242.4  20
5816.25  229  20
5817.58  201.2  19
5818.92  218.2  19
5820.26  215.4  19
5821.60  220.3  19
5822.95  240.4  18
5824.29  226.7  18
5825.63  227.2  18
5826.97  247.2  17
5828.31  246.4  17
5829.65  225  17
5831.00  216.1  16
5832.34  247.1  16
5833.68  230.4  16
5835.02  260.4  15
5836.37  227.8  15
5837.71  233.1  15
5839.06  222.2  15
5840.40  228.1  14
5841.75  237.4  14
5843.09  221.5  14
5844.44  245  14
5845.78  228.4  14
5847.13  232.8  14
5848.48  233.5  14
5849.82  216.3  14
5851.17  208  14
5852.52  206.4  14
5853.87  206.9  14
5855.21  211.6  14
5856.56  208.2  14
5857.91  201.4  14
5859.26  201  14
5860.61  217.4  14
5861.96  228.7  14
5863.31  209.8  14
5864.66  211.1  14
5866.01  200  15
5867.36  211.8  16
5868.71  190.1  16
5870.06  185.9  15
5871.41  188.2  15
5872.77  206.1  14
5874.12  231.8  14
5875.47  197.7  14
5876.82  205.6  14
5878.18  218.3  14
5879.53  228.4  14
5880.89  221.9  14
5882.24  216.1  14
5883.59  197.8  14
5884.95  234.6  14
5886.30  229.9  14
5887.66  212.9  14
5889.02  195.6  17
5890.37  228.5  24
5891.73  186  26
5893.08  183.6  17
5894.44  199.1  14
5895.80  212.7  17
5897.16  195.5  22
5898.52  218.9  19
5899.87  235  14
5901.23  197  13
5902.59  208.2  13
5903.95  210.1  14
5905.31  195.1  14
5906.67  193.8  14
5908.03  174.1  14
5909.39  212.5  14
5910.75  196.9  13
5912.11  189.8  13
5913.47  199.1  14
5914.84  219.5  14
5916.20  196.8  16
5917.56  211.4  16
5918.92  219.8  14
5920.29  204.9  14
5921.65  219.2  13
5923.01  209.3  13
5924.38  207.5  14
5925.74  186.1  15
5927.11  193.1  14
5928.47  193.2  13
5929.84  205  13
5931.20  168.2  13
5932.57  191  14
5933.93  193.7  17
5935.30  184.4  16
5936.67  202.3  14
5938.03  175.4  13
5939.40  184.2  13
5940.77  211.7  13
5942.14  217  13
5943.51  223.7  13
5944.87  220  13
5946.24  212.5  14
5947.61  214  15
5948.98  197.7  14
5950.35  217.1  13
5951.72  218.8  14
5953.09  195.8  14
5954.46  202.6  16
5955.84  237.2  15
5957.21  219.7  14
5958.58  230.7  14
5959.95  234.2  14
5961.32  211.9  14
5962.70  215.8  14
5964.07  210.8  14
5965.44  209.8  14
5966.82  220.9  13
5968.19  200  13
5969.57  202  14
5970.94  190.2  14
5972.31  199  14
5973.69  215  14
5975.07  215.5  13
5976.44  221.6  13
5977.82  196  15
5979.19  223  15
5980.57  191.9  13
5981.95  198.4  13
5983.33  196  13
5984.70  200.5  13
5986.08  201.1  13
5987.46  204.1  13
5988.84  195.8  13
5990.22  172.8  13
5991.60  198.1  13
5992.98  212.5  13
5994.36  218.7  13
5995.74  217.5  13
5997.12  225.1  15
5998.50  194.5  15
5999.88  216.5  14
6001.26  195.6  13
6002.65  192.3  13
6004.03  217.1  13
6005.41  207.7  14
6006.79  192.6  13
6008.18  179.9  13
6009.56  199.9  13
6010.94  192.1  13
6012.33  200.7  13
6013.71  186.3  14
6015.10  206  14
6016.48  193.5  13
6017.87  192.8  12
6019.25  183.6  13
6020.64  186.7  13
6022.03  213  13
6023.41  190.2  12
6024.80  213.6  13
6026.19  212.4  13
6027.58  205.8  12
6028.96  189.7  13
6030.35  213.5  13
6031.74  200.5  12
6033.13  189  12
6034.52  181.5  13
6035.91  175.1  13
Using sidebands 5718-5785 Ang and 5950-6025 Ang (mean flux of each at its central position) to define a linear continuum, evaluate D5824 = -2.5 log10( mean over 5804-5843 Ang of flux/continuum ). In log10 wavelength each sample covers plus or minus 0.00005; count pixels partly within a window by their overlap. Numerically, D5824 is -0.10 mag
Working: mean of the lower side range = 209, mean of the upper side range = 205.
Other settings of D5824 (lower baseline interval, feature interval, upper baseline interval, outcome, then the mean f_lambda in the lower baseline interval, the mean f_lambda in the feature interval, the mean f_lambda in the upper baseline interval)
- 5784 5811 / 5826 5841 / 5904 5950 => -0.13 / 211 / 235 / 201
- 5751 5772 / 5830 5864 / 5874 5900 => -0.05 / 215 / 223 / 212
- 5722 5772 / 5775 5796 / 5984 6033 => -0.08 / 204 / 219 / 201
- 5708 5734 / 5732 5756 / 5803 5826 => 0.04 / 205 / 202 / 222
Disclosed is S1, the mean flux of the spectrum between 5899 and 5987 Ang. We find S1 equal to 205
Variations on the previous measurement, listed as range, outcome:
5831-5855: 228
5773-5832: 220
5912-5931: 203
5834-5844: 233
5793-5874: 218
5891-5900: 203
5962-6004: 205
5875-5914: 207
